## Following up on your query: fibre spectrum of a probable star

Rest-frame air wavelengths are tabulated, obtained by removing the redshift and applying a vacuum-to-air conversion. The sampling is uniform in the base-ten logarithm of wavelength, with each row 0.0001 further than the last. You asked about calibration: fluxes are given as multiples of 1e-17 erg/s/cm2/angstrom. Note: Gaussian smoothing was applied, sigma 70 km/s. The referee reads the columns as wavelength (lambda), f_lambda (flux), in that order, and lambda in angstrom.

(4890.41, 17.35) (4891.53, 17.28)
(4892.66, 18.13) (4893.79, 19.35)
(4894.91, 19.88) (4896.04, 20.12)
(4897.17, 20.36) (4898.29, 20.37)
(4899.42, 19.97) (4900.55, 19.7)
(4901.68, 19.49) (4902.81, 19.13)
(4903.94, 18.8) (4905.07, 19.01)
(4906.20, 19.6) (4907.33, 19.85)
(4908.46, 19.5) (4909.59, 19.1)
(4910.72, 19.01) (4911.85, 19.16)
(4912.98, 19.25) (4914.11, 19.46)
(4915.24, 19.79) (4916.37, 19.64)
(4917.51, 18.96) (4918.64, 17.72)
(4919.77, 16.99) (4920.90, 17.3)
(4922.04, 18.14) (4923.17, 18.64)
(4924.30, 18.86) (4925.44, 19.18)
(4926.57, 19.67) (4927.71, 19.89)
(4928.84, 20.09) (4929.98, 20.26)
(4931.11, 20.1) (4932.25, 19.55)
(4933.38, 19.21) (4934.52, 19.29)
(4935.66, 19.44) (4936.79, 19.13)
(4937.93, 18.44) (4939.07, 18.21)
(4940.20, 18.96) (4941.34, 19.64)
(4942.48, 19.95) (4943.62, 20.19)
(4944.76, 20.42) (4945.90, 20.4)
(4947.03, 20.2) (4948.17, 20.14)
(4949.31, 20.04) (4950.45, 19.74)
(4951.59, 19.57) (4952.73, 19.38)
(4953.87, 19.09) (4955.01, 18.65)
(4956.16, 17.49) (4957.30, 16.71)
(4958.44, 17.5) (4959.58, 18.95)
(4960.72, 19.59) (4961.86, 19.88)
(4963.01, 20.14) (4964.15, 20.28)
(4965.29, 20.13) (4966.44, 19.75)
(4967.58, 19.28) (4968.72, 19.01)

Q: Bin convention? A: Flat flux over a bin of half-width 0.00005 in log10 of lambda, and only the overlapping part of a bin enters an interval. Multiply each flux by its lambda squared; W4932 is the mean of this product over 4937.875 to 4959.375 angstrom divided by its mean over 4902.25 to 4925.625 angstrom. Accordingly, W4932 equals 1.03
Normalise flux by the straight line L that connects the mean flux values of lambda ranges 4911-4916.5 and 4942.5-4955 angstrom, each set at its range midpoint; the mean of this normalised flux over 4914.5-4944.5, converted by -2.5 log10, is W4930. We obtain 0.03 mag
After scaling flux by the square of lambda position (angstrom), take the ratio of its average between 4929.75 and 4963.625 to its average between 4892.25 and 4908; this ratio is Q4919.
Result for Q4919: 1.01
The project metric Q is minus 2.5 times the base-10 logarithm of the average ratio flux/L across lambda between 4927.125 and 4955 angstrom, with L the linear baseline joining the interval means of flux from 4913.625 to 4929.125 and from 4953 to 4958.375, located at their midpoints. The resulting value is -0.07 mag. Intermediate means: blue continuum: 18.9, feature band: 19.6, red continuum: 18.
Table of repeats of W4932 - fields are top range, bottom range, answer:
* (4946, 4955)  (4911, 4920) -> 1.06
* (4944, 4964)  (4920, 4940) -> 1.02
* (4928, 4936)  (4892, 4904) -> 1.02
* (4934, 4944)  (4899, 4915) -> 1.01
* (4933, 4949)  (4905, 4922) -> 1.04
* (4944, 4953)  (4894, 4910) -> 1.04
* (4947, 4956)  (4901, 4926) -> 1.04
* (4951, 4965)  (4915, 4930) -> 1.02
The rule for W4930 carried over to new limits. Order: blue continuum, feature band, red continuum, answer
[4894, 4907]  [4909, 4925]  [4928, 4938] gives 0.05 mag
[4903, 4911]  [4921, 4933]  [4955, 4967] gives -0.01 mag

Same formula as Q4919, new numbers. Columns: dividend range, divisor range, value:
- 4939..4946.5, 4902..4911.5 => 1.04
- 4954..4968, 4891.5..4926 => 1.02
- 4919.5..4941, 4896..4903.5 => 0.97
